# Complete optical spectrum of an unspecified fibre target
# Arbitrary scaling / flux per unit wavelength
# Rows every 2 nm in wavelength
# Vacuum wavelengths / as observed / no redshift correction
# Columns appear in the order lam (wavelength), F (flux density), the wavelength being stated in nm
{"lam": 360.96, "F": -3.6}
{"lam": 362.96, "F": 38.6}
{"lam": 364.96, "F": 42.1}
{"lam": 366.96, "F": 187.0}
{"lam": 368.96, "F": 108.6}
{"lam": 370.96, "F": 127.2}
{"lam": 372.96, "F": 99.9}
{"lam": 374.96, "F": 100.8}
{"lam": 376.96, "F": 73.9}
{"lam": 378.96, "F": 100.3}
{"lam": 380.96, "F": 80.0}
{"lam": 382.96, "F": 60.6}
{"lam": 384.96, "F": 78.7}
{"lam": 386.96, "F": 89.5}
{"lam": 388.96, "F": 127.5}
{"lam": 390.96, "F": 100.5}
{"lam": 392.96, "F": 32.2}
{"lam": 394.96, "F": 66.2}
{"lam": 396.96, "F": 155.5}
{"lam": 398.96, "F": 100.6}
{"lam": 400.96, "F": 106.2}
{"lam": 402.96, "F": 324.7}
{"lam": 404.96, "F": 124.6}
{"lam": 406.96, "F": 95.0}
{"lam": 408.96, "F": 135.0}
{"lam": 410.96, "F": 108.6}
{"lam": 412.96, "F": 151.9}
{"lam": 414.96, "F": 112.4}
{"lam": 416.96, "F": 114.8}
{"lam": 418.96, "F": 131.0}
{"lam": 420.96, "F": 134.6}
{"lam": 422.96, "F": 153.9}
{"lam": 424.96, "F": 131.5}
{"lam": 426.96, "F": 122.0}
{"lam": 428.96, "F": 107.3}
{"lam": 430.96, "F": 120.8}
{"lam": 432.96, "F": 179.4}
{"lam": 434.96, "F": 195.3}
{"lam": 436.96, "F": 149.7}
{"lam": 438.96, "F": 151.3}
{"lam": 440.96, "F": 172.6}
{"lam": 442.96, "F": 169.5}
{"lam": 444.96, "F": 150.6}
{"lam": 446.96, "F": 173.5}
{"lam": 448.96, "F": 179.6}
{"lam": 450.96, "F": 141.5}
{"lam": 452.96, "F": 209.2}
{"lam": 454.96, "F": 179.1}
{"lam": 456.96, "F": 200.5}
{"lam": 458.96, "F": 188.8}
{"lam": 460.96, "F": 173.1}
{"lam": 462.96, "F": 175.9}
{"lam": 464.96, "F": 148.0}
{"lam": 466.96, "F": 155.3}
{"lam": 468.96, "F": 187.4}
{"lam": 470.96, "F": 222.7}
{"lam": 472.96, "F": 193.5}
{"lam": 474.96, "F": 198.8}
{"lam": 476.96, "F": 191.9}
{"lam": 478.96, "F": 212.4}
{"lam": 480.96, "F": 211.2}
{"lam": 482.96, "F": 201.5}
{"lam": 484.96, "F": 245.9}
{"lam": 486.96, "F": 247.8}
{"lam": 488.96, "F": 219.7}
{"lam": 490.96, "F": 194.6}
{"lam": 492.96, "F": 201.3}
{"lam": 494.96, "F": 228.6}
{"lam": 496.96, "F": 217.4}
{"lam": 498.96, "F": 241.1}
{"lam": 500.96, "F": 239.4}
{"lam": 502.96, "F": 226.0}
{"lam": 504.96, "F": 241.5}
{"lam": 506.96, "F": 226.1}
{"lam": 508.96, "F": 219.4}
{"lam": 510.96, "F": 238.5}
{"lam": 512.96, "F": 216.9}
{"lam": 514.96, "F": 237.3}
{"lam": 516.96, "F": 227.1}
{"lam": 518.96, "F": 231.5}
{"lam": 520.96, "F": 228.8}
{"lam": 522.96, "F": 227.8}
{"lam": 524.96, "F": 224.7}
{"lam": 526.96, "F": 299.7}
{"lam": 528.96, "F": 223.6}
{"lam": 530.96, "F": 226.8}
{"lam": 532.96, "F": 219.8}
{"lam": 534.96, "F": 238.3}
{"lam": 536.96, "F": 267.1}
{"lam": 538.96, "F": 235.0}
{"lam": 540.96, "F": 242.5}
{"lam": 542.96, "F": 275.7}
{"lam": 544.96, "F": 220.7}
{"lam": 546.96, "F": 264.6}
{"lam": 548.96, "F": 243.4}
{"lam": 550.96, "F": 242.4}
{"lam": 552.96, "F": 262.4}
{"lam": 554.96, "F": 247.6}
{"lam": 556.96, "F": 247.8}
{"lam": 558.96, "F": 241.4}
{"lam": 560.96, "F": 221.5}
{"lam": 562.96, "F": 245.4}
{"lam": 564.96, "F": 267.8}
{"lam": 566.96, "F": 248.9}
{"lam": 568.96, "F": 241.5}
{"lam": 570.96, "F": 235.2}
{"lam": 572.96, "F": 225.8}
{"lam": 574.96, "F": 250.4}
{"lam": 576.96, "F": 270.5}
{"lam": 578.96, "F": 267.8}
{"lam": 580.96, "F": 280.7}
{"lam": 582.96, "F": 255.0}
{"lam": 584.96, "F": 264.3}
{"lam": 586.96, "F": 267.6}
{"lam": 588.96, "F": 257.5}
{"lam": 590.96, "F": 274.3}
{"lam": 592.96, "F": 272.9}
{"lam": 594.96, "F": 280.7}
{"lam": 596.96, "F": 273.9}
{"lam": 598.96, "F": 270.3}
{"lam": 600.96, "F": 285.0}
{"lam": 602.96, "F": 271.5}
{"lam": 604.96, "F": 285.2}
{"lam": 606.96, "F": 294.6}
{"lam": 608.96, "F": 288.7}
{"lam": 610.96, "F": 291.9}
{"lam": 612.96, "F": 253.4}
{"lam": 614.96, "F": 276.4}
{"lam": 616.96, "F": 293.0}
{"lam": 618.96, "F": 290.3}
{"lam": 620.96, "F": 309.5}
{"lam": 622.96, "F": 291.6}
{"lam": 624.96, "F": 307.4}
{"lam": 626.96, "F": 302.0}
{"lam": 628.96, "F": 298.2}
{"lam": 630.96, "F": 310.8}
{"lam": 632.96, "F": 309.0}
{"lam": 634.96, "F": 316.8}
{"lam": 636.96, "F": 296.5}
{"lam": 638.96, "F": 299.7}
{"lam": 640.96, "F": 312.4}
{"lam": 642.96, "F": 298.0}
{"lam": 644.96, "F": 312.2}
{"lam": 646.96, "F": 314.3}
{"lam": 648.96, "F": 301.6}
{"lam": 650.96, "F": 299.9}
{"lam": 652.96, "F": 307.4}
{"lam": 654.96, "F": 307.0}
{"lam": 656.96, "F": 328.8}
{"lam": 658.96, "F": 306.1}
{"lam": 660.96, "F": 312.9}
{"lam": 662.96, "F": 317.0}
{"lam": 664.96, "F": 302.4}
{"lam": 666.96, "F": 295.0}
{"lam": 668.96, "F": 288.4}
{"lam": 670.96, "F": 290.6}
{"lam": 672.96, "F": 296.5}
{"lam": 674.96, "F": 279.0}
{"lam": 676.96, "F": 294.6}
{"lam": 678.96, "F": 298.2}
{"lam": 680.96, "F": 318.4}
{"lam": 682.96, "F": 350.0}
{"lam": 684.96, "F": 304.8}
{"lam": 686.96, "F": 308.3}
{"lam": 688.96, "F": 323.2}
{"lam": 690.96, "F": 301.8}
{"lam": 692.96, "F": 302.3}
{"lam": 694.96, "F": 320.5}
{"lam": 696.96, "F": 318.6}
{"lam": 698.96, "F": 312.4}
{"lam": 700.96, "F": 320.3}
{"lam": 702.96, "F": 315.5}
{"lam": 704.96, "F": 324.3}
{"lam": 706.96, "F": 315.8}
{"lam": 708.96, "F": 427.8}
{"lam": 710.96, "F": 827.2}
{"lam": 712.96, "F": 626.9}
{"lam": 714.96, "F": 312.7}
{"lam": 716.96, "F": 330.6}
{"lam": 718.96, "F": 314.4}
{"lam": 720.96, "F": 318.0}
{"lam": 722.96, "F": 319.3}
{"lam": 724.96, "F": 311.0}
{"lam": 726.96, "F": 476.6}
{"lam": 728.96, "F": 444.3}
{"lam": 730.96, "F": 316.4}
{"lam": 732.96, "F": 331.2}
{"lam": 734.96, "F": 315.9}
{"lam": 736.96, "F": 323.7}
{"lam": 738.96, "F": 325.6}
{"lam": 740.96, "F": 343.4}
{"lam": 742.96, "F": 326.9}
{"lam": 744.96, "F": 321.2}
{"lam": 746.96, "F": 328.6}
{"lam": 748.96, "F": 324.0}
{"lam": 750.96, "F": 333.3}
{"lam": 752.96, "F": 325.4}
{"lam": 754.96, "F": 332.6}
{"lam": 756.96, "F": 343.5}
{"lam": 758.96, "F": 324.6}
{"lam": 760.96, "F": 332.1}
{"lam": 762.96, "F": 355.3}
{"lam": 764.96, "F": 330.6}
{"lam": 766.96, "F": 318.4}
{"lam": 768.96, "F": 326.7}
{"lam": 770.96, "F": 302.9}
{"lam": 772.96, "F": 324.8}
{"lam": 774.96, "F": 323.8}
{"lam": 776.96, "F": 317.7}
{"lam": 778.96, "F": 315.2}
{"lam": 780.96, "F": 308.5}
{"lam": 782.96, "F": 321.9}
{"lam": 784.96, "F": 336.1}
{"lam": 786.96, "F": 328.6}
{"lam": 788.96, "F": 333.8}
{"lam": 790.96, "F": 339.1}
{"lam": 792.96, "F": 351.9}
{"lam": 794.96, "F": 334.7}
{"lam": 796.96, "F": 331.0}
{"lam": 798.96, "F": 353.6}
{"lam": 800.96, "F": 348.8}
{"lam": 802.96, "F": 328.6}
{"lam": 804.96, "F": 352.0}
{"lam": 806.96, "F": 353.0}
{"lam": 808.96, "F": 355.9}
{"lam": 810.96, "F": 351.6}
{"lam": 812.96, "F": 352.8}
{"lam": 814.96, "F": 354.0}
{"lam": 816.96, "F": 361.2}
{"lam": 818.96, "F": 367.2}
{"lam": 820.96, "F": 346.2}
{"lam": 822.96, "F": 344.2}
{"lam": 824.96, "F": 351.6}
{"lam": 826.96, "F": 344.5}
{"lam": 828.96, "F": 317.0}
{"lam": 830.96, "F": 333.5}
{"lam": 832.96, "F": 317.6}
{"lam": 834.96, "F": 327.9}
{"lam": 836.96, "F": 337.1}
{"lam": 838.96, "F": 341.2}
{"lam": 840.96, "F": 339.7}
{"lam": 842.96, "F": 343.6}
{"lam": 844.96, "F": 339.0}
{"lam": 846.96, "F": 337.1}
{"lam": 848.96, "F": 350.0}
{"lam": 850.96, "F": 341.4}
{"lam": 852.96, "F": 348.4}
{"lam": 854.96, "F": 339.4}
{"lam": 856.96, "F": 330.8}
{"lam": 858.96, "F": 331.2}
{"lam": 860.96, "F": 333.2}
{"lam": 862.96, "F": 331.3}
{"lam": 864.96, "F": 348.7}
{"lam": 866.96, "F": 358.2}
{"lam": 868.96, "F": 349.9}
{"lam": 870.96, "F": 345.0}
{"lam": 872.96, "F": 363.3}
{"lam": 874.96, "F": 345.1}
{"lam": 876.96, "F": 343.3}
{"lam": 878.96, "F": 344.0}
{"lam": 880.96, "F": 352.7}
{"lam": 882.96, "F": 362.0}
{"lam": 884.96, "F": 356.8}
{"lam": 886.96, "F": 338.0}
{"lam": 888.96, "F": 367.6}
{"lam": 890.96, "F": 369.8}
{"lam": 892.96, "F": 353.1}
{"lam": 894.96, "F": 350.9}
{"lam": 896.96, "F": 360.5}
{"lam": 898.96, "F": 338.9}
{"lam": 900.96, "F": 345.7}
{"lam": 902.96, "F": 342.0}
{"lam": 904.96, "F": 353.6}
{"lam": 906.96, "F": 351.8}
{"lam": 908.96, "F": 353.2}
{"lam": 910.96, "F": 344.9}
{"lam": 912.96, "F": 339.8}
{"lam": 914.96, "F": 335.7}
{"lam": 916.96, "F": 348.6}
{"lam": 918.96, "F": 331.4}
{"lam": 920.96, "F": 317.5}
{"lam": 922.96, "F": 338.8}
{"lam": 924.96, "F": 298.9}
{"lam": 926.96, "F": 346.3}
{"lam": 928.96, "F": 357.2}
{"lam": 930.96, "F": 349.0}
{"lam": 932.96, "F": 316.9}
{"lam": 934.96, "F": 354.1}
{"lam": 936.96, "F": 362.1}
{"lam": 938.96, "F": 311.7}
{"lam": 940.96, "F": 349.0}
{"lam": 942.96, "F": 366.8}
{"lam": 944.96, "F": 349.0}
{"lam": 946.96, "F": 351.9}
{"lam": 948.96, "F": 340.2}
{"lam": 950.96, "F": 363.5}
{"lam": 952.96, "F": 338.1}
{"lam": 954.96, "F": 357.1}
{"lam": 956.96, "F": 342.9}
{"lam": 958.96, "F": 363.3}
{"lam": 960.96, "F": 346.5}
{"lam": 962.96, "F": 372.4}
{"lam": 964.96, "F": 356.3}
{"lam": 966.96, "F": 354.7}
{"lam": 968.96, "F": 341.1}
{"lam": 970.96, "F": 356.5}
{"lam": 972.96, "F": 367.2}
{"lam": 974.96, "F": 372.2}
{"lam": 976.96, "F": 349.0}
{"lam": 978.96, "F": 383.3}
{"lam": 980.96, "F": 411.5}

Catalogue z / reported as 0.083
